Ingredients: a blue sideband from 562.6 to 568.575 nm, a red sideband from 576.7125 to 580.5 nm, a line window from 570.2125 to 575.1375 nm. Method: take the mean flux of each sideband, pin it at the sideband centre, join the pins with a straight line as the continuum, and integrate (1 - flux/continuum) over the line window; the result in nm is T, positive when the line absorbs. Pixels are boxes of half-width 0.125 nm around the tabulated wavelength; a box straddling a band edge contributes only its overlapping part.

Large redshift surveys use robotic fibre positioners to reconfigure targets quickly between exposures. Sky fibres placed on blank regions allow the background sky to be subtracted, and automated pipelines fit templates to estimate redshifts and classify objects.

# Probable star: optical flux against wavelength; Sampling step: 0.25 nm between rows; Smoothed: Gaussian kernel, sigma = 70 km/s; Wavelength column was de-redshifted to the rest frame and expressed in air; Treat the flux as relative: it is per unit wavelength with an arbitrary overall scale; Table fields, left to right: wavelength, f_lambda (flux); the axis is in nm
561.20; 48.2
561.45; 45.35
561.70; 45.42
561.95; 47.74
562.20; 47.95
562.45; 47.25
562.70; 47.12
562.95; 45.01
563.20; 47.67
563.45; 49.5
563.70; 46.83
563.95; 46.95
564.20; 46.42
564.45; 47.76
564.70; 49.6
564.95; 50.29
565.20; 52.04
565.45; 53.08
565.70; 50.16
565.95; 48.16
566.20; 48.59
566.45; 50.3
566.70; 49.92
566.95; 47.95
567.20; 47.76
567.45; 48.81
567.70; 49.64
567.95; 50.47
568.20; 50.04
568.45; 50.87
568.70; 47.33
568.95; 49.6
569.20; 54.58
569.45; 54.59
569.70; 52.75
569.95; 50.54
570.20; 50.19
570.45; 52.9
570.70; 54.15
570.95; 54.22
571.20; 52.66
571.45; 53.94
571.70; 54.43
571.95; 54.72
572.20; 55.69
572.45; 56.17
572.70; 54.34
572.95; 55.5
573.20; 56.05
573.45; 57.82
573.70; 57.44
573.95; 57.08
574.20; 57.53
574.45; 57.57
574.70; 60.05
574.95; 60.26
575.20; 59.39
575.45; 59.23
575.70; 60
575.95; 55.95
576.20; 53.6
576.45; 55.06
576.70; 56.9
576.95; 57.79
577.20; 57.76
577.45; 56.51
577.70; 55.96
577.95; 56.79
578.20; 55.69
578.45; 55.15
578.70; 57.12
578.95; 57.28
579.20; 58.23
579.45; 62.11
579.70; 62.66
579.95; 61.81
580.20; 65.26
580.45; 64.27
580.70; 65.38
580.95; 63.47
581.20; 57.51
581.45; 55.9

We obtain -0.14 nm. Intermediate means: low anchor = 49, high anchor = 58.8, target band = 55.8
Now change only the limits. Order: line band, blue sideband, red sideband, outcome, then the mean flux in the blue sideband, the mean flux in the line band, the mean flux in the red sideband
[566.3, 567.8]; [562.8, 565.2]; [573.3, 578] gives 0.04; 48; 49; 57.5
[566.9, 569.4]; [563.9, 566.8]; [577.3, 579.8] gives 0.07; 49.5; 49.9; 57.7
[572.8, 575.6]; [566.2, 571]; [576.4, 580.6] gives -0.14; 50.8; 58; 58.7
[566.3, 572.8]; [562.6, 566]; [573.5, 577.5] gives 0.13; 48.6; 51.8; 57.7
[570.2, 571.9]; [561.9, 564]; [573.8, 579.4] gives -0.01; 47.3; 53.5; 57.4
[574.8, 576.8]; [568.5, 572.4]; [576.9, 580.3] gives -0.04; 52.8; 57.6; 58.5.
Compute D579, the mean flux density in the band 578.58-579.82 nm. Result 59.5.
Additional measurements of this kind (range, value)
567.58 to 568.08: 50.1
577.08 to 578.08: 56.7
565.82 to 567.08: 49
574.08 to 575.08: 58.9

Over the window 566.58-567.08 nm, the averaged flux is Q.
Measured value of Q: 48.9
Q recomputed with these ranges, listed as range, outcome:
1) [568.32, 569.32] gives 50.6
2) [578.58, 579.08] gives 57.2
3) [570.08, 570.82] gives 52.4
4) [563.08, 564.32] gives 47.5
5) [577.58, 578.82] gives 56.1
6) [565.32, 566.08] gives 50.5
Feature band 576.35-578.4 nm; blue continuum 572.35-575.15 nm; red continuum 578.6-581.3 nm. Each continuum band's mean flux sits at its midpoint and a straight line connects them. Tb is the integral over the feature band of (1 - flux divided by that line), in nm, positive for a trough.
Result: 0.11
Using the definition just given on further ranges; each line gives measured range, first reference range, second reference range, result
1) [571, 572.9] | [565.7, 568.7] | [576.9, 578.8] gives -0.07 nm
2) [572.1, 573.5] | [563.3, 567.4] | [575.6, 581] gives -0.03 nm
